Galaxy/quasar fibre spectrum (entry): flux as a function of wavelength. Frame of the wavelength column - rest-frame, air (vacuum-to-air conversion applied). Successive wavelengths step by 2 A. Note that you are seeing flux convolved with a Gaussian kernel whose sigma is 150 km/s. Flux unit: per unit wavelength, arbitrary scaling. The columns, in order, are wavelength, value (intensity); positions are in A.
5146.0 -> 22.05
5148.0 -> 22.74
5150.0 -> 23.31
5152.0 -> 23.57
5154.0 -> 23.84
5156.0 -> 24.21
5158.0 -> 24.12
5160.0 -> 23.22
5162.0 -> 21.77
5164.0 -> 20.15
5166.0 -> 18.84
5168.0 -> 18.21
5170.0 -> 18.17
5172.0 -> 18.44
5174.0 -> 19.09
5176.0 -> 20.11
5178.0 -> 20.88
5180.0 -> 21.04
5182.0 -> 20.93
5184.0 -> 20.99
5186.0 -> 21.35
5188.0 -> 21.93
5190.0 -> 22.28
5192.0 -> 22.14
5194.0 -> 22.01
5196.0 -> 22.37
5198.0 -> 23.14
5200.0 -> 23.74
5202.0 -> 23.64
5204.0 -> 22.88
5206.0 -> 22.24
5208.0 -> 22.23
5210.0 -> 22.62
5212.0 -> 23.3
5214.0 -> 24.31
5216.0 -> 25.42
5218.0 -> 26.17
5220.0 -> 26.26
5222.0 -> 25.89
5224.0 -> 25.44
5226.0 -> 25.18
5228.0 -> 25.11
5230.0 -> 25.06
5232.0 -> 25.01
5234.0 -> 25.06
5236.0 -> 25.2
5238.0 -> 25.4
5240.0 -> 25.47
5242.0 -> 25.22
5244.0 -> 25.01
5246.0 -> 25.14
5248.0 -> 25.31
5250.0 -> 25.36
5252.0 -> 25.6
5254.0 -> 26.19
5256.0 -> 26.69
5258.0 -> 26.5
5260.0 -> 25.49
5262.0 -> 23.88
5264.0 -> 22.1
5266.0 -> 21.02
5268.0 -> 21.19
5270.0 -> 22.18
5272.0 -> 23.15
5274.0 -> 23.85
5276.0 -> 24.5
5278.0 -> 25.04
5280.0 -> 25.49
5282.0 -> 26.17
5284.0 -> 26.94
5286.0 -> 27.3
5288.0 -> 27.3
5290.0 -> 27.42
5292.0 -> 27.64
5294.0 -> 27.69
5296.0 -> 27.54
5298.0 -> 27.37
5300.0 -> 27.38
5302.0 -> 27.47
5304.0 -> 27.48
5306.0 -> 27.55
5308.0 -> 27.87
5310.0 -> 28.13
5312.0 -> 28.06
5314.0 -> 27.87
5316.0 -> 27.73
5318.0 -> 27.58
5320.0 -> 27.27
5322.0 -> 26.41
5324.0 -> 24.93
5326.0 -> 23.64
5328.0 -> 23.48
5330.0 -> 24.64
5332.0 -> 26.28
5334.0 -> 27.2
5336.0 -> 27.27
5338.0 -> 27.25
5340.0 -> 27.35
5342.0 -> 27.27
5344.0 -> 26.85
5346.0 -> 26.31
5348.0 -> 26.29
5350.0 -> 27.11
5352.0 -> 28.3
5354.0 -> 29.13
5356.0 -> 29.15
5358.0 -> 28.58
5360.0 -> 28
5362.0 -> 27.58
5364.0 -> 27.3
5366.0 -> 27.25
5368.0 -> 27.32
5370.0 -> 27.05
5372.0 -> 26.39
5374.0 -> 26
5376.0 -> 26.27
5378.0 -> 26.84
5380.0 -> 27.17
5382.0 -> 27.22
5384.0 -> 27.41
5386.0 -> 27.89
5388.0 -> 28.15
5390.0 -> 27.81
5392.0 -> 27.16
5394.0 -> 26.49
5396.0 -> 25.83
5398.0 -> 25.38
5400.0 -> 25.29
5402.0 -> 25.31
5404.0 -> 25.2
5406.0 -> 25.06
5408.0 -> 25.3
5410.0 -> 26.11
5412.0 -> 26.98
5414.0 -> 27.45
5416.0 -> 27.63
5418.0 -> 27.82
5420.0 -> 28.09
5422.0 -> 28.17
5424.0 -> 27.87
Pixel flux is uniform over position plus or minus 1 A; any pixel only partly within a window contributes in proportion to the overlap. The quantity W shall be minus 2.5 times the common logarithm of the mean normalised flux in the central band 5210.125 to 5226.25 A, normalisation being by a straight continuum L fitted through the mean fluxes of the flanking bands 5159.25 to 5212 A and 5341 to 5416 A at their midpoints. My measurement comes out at -0.13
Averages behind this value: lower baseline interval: 21.4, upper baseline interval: 26.9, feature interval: 25.1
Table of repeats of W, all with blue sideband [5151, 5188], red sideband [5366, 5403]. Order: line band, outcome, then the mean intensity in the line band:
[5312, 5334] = -0.04 mag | 26.1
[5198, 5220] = -0.08 mag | 23.8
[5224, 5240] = -0.11 mag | 25.2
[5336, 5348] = -0.06 mag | 27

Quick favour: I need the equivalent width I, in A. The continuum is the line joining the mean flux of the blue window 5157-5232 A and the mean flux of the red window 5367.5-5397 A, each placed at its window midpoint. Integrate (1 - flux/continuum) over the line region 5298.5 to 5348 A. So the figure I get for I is -2.38 A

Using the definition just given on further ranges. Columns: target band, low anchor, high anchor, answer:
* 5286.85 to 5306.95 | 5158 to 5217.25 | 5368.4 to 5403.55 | -2.50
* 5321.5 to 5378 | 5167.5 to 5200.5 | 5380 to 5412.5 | -3.52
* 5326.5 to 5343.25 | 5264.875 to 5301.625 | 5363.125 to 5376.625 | 0.02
